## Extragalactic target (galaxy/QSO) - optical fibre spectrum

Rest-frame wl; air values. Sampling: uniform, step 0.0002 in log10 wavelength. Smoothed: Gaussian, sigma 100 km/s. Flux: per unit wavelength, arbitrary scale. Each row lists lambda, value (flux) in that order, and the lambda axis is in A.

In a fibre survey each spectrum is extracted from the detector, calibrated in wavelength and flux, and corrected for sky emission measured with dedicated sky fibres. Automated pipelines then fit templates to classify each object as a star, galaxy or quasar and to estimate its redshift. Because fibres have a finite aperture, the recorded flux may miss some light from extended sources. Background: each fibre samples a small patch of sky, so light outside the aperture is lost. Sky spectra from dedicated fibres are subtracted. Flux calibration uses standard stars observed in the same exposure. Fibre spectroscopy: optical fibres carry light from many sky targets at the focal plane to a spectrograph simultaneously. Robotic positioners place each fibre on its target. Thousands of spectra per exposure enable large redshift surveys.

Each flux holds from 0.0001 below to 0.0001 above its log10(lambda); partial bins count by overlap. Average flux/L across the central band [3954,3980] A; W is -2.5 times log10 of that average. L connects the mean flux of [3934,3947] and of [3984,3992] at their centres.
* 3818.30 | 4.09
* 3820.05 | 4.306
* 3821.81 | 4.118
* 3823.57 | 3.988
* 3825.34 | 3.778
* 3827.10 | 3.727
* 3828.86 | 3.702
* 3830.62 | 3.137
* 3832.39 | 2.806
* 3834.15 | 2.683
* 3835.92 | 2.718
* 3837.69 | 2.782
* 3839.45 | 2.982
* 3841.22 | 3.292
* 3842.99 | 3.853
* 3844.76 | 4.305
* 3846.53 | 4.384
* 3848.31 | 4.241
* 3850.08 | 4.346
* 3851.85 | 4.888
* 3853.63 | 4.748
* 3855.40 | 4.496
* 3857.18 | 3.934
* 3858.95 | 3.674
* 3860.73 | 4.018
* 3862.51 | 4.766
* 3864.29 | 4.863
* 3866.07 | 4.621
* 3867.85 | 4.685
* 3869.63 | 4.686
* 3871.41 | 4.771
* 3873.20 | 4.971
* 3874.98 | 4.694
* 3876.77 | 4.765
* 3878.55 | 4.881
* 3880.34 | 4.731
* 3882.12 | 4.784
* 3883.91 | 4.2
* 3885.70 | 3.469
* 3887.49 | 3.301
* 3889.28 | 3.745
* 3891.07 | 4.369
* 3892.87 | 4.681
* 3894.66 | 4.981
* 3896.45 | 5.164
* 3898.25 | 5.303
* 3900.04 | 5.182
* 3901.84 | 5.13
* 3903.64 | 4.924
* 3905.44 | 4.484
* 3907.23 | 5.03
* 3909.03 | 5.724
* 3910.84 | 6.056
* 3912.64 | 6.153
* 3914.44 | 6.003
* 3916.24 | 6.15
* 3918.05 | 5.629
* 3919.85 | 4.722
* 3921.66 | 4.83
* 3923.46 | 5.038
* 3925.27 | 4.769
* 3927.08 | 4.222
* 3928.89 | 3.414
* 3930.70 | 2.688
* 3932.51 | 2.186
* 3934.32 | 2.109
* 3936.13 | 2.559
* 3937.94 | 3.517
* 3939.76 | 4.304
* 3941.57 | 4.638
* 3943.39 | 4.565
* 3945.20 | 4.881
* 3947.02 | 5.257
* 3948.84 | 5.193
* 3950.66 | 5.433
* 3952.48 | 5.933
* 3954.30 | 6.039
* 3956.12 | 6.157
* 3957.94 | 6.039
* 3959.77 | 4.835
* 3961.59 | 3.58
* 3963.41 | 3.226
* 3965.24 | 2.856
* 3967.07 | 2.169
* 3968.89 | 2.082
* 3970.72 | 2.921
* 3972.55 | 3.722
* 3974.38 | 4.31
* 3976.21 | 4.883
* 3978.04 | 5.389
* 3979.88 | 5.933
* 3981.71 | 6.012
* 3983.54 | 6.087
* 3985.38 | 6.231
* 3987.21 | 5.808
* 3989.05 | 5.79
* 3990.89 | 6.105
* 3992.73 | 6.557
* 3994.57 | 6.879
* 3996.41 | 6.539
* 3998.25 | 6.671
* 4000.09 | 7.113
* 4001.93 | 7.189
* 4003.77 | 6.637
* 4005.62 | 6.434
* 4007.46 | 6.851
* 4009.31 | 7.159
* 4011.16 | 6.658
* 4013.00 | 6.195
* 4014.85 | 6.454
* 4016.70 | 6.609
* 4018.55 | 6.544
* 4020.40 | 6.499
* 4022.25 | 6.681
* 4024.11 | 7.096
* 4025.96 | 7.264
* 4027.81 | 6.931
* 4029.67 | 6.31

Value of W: 0.21 mag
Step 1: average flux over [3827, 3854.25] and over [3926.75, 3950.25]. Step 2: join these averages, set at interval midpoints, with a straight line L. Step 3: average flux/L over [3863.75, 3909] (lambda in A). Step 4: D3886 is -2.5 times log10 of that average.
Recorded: -0.24 mag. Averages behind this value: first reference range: 3.65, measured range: 4.68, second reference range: 3.84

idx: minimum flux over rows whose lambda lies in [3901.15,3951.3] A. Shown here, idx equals 2.109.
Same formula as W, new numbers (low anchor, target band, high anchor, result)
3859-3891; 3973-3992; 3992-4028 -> 0.122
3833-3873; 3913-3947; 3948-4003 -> 0.124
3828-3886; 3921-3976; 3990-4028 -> 0.346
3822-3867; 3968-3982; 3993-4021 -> 0.381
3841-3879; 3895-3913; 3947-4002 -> -0.112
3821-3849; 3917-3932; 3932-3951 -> -0.105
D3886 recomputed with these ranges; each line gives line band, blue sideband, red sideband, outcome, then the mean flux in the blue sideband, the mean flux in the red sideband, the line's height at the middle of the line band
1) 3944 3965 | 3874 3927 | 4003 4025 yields 0.135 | 4.92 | 6.65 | 5.74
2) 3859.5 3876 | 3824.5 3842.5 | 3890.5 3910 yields -0.133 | 3.18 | 5.01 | 4.12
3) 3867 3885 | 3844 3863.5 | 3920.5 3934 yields -0.126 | 4.35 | 3.82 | 4.19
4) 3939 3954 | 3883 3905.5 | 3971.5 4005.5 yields 0.057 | 4.53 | 5.99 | 5.34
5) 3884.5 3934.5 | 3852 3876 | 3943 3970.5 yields -0.031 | 4.54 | 4.51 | 4.53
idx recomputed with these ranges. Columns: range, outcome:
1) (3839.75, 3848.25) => 3.292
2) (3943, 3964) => 3.226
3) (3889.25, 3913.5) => 3.745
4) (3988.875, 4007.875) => 5.79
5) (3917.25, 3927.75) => 4.222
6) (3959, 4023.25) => 2.082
